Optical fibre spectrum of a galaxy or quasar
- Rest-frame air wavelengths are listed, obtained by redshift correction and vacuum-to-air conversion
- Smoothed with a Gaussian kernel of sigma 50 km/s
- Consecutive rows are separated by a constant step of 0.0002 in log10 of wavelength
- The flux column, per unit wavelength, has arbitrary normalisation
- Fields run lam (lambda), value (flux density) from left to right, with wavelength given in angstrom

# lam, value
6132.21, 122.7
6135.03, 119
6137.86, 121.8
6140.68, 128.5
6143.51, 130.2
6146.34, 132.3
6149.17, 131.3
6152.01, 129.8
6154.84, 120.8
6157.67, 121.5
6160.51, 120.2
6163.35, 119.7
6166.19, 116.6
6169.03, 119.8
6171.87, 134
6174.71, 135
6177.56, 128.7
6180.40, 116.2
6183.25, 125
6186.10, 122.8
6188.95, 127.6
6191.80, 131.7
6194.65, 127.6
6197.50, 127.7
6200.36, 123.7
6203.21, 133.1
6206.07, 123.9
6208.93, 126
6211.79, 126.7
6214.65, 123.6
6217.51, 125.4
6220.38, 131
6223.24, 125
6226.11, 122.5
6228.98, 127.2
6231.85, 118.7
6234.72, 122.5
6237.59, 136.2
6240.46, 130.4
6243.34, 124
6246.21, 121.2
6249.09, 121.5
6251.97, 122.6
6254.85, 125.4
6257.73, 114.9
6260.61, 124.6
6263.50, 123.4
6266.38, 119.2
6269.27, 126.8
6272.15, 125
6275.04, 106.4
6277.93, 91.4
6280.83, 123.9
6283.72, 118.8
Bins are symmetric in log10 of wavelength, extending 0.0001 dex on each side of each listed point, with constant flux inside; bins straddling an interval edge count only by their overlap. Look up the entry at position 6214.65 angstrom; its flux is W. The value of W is 123.6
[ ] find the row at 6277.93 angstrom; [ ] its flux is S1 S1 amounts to 91.4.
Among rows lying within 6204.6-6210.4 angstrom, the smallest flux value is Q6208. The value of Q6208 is 123.9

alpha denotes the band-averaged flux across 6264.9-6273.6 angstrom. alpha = 124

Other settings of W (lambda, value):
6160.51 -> 120.2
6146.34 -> 132.3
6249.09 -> 121.5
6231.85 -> 118.7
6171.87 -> 134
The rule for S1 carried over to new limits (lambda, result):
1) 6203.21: 133.1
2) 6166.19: 116.6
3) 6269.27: 126.8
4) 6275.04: 106.4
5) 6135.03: 119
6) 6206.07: 123.9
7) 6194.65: 127.6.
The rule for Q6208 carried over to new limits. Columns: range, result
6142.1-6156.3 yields 120.8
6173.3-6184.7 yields 116.2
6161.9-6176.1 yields 116.6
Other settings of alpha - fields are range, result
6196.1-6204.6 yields 128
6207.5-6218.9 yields 125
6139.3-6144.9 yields 129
